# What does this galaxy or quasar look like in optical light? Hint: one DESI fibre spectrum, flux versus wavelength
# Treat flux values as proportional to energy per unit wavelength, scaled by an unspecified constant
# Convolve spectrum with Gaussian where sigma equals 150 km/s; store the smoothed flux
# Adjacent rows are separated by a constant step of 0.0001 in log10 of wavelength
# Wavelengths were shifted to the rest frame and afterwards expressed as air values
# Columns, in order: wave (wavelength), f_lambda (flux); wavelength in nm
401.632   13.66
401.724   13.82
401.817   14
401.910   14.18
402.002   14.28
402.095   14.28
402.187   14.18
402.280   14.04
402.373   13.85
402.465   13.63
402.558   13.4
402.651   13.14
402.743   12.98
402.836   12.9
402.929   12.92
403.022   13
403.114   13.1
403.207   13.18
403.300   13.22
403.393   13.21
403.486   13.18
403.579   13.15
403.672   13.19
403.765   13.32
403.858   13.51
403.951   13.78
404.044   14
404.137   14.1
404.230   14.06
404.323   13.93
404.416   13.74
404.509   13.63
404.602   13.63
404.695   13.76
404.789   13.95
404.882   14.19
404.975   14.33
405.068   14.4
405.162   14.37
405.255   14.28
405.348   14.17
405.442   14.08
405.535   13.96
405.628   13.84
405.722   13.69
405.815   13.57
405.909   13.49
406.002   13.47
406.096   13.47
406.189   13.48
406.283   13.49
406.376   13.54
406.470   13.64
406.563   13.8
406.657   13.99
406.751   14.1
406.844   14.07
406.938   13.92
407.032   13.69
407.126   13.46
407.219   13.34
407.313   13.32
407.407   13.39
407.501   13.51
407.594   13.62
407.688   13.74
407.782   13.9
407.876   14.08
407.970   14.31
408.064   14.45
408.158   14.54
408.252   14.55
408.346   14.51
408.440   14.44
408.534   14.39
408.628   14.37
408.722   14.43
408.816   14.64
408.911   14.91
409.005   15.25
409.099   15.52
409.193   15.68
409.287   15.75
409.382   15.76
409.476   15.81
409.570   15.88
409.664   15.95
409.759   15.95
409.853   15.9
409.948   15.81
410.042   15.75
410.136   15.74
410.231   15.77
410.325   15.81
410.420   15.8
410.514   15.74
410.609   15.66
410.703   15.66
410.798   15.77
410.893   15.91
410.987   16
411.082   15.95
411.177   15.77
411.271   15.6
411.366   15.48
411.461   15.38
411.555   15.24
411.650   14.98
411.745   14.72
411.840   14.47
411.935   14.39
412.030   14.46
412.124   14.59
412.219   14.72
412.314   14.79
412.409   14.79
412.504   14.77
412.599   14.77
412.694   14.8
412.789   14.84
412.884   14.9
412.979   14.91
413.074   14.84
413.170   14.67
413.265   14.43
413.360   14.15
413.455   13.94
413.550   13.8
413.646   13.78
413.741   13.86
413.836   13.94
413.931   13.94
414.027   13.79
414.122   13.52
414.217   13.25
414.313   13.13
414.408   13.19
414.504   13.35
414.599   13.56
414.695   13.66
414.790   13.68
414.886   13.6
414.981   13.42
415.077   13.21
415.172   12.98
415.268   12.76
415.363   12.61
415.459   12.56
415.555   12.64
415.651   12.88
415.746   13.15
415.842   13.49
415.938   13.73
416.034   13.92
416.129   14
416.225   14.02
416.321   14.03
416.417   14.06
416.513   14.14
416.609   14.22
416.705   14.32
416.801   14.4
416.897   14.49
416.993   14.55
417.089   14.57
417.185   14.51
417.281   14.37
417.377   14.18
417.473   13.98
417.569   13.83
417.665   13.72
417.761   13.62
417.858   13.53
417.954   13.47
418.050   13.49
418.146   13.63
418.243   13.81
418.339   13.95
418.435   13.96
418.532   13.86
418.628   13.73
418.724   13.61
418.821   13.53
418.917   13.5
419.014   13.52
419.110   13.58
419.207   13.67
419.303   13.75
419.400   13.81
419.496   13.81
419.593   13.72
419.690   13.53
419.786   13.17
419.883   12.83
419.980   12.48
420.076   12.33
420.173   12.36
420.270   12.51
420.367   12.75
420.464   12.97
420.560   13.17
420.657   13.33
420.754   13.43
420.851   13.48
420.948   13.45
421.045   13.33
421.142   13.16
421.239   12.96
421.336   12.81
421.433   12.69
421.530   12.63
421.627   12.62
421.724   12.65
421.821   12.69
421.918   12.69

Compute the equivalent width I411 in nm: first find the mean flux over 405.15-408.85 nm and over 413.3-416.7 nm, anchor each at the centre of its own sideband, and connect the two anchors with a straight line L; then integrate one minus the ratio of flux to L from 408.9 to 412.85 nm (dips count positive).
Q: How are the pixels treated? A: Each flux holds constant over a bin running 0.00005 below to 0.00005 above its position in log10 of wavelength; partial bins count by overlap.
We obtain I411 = -0.47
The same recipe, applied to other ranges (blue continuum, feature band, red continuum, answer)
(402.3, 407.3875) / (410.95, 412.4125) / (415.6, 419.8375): -0.14 nm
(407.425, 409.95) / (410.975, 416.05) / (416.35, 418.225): 0.10 nm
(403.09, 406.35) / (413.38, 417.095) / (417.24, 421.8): -0.05 nm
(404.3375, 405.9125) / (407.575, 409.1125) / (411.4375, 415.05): -0.04 nm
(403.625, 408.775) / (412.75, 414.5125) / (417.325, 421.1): -0.05 nm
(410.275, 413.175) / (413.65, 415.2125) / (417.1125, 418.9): 0.12 nm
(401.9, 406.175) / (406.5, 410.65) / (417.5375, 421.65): -0.36 nm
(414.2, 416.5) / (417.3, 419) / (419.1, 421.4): -0.06 nm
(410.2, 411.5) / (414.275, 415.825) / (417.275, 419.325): 0.15 nm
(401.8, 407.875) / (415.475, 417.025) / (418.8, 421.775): -0.07 nm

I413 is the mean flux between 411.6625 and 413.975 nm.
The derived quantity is 14.5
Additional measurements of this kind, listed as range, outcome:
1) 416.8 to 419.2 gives 13.9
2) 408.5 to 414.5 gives 14.9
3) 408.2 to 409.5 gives 15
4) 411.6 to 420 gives 13.9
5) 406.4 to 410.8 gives 14.8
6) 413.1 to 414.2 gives 14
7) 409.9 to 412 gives 15.5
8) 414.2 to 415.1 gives 13.4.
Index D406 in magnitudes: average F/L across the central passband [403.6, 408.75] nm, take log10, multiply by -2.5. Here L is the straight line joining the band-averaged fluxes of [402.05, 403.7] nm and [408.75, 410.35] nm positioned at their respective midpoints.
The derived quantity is 0.04 mag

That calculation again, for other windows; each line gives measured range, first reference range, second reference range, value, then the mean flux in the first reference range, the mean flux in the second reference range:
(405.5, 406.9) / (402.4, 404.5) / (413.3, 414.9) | -0.02 mag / 13.4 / 13.7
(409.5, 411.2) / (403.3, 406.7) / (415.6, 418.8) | -0.15 mag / 13.8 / 13.9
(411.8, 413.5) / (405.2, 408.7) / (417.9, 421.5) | -0.08 mag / 13.9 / 13.3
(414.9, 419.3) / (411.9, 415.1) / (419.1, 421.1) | -0.01 mag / 14.1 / 13.2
